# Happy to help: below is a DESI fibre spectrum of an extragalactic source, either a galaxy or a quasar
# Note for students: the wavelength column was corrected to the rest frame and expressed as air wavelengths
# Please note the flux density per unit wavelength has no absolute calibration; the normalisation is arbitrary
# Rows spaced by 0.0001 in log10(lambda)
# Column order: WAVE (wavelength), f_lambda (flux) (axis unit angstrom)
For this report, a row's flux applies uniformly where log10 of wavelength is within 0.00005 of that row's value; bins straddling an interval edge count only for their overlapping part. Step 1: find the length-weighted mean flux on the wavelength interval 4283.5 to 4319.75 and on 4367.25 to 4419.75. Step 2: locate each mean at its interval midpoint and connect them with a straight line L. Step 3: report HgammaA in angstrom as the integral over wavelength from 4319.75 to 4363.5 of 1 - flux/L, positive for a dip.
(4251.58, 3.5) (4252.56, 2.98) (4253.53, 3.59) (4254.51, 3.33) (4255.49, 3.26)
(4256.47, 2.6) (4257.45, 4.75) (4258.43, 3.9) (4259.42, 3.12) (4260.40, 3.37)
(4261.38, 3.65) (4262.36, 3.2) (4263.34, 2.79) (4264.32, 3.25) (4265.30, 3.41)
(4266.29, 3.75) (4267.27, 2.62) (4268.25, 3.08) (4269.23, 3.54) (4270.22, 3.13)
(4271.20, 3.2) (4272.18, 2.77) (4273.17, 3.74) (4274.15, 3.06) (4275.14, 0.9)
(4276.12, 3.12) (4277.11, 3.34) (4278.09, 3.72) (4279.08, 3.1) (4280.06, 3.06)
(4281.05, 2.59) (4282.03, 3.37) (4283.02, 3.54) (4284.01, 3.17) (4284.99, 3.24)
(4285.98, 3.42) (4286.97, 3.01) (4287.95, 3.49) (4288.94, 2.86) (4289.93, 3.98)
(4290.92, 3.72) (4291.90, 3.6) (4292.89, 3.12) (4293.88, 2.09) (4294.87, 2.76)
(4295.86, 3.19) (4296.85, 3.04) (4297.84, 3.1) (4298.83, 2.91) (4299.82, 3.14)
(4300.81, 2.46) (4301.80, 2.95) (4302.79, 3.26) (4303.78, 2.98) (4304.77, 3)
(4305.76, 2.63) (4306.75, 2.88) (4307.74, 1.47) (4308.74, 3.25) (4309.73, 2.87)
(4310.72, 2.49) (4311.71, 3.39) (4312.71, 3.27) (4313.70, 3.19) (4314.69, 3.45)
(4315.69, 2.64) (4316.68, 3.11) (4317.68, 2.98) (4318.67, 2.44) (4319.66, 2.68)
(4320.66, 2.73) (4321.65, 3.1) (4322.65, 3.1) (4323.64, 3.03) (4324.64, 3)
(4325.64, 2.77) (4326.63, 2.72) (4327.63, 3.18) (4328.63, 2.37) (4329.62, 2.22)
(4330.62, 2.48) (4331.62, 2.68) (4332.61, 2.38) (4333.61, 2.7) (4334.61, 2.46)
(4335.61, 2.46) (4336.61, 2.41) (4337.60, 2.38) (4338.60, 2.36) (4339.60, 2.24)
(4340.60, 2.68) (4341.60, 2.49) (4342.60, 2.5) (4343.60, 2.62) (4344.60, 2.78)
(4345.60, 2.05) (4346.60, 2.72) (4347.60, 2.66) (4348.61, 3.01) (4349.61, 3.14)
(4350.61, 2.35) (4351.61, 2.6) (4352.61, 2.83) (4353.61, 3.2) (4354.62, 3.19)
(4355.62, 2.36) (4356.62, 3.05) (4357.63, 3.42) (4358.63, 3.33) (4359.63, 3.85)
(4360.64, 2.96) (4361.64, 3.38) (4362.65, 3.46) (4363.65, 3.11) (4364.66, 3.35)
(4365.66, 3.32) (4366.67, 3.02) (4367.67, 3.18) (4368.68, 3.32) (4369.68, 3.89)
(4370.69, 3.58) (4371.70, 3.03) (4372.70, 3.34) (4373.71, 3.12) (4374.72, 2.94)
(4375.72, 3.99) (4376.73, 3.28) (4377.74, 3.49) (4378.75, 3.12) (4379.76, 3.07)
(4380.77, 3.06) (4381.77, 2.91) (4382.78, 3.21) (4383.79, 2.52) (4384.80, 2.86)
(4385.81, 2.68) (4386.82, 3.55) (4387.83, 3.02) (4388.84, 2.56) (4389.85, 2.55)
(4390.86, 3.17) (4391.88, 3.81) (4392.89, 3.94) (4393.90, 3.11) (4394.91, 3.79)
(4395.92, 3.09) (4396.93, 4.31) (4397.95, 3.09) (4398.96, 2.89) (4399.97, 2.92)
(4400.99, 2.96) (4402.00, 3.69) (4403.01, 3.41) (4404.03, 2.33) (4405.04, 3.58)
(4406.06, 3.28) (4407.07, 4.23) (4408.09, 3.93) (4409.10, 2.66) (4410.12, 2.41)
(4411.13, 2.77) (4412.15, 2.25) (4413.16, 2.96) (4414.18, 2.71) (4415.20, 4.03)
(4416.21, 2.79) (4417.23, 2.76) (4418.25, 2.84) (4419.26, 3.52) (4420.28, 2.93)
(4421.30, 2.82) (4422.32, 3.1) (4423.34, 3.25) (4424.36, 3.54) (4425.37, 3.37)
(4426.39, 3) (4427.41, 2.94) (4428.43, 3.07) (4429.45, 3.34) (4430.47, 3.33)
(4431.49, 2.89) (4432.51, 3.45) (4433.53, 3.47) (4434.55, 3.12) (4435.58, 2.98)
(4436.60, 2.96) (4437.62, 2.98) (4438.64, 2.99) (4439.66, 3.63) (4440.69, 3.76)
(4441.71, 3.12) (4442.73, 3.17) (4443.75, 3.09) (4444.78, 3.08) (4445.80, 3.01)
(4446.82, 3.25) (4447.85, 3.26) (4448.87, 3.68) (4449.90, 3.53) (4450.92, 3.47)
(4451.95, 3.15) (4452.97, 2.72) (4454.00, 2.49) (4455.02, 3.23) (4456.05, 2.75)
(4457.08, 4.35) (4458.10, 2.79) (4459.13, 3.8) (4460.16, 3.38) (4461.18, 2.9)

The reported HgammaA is 4.4 angstrom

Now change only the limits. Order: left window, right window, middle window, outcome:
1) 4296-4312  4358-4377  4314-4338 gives 2.3 angstrom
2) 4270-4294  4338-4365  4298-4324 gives 1.1 angstrom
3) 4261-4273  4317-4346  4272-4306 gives -0.8 angstrom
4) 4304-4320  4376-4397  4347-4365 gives -0.1 angstrom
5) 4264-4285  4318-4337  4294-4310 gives 0.2 angstrom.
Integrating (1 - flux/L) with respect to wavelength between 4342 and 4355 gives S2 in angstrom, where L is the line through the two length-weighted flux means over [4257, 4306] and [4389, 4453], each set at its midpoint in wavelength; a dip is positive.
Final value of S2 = 1.8 angstrom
